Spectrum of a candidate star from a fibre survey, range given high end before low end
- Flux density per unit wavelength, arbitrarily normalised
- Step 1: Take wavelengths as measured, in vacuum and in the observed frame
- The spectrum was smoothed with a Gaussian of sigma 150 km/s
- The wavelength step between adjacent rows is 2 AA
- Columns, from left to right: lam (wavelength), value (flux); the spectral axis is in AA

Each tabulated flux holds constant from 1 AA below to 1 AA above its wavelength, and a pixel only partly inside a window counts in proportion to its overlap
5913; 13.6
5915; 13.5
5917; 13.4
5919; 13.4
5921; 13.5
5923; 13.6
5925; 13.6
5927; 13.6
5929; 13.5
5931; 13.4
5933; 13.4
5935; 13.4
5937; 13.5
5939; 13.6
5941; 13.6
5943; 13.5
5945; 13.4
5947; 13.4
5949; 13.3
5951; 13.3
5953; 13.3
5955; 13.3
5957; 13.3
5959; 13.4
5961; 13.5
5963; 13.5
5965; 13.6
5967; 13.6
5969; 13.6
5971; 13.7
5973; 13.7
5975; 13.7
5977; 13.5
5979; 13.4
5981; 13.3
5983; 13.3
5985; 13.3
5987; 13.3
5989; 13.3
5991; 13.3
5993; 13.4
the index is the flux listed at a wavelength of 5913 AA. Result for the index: 13.6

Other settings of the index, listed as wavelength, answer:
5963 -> 13.5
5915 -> 13.5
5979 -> 13.4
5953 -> 13.3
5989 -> 13.3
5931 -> 13.4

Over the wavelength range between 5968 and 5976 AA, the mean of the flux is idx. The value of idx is 13.7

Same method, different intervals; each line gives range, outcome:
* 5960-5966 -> 13.5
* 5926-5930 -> 13.6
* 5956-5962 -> 13.4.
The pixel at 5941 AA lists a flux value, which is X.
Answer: 13.6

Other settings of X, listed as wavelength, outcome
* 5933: 13.4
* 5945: 13.4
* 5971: 13.7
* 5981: 13.3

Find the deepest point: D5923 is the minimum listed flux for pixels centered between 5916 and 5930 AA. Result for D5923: 13.4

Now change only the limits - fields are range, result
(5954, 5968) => 13.3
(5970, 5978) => 13.5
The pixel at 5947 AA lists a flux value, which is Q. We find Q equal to 13.4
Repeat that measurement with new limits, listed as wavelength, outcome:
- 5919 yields 13.4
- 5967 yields 13.6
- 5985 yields 13.3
